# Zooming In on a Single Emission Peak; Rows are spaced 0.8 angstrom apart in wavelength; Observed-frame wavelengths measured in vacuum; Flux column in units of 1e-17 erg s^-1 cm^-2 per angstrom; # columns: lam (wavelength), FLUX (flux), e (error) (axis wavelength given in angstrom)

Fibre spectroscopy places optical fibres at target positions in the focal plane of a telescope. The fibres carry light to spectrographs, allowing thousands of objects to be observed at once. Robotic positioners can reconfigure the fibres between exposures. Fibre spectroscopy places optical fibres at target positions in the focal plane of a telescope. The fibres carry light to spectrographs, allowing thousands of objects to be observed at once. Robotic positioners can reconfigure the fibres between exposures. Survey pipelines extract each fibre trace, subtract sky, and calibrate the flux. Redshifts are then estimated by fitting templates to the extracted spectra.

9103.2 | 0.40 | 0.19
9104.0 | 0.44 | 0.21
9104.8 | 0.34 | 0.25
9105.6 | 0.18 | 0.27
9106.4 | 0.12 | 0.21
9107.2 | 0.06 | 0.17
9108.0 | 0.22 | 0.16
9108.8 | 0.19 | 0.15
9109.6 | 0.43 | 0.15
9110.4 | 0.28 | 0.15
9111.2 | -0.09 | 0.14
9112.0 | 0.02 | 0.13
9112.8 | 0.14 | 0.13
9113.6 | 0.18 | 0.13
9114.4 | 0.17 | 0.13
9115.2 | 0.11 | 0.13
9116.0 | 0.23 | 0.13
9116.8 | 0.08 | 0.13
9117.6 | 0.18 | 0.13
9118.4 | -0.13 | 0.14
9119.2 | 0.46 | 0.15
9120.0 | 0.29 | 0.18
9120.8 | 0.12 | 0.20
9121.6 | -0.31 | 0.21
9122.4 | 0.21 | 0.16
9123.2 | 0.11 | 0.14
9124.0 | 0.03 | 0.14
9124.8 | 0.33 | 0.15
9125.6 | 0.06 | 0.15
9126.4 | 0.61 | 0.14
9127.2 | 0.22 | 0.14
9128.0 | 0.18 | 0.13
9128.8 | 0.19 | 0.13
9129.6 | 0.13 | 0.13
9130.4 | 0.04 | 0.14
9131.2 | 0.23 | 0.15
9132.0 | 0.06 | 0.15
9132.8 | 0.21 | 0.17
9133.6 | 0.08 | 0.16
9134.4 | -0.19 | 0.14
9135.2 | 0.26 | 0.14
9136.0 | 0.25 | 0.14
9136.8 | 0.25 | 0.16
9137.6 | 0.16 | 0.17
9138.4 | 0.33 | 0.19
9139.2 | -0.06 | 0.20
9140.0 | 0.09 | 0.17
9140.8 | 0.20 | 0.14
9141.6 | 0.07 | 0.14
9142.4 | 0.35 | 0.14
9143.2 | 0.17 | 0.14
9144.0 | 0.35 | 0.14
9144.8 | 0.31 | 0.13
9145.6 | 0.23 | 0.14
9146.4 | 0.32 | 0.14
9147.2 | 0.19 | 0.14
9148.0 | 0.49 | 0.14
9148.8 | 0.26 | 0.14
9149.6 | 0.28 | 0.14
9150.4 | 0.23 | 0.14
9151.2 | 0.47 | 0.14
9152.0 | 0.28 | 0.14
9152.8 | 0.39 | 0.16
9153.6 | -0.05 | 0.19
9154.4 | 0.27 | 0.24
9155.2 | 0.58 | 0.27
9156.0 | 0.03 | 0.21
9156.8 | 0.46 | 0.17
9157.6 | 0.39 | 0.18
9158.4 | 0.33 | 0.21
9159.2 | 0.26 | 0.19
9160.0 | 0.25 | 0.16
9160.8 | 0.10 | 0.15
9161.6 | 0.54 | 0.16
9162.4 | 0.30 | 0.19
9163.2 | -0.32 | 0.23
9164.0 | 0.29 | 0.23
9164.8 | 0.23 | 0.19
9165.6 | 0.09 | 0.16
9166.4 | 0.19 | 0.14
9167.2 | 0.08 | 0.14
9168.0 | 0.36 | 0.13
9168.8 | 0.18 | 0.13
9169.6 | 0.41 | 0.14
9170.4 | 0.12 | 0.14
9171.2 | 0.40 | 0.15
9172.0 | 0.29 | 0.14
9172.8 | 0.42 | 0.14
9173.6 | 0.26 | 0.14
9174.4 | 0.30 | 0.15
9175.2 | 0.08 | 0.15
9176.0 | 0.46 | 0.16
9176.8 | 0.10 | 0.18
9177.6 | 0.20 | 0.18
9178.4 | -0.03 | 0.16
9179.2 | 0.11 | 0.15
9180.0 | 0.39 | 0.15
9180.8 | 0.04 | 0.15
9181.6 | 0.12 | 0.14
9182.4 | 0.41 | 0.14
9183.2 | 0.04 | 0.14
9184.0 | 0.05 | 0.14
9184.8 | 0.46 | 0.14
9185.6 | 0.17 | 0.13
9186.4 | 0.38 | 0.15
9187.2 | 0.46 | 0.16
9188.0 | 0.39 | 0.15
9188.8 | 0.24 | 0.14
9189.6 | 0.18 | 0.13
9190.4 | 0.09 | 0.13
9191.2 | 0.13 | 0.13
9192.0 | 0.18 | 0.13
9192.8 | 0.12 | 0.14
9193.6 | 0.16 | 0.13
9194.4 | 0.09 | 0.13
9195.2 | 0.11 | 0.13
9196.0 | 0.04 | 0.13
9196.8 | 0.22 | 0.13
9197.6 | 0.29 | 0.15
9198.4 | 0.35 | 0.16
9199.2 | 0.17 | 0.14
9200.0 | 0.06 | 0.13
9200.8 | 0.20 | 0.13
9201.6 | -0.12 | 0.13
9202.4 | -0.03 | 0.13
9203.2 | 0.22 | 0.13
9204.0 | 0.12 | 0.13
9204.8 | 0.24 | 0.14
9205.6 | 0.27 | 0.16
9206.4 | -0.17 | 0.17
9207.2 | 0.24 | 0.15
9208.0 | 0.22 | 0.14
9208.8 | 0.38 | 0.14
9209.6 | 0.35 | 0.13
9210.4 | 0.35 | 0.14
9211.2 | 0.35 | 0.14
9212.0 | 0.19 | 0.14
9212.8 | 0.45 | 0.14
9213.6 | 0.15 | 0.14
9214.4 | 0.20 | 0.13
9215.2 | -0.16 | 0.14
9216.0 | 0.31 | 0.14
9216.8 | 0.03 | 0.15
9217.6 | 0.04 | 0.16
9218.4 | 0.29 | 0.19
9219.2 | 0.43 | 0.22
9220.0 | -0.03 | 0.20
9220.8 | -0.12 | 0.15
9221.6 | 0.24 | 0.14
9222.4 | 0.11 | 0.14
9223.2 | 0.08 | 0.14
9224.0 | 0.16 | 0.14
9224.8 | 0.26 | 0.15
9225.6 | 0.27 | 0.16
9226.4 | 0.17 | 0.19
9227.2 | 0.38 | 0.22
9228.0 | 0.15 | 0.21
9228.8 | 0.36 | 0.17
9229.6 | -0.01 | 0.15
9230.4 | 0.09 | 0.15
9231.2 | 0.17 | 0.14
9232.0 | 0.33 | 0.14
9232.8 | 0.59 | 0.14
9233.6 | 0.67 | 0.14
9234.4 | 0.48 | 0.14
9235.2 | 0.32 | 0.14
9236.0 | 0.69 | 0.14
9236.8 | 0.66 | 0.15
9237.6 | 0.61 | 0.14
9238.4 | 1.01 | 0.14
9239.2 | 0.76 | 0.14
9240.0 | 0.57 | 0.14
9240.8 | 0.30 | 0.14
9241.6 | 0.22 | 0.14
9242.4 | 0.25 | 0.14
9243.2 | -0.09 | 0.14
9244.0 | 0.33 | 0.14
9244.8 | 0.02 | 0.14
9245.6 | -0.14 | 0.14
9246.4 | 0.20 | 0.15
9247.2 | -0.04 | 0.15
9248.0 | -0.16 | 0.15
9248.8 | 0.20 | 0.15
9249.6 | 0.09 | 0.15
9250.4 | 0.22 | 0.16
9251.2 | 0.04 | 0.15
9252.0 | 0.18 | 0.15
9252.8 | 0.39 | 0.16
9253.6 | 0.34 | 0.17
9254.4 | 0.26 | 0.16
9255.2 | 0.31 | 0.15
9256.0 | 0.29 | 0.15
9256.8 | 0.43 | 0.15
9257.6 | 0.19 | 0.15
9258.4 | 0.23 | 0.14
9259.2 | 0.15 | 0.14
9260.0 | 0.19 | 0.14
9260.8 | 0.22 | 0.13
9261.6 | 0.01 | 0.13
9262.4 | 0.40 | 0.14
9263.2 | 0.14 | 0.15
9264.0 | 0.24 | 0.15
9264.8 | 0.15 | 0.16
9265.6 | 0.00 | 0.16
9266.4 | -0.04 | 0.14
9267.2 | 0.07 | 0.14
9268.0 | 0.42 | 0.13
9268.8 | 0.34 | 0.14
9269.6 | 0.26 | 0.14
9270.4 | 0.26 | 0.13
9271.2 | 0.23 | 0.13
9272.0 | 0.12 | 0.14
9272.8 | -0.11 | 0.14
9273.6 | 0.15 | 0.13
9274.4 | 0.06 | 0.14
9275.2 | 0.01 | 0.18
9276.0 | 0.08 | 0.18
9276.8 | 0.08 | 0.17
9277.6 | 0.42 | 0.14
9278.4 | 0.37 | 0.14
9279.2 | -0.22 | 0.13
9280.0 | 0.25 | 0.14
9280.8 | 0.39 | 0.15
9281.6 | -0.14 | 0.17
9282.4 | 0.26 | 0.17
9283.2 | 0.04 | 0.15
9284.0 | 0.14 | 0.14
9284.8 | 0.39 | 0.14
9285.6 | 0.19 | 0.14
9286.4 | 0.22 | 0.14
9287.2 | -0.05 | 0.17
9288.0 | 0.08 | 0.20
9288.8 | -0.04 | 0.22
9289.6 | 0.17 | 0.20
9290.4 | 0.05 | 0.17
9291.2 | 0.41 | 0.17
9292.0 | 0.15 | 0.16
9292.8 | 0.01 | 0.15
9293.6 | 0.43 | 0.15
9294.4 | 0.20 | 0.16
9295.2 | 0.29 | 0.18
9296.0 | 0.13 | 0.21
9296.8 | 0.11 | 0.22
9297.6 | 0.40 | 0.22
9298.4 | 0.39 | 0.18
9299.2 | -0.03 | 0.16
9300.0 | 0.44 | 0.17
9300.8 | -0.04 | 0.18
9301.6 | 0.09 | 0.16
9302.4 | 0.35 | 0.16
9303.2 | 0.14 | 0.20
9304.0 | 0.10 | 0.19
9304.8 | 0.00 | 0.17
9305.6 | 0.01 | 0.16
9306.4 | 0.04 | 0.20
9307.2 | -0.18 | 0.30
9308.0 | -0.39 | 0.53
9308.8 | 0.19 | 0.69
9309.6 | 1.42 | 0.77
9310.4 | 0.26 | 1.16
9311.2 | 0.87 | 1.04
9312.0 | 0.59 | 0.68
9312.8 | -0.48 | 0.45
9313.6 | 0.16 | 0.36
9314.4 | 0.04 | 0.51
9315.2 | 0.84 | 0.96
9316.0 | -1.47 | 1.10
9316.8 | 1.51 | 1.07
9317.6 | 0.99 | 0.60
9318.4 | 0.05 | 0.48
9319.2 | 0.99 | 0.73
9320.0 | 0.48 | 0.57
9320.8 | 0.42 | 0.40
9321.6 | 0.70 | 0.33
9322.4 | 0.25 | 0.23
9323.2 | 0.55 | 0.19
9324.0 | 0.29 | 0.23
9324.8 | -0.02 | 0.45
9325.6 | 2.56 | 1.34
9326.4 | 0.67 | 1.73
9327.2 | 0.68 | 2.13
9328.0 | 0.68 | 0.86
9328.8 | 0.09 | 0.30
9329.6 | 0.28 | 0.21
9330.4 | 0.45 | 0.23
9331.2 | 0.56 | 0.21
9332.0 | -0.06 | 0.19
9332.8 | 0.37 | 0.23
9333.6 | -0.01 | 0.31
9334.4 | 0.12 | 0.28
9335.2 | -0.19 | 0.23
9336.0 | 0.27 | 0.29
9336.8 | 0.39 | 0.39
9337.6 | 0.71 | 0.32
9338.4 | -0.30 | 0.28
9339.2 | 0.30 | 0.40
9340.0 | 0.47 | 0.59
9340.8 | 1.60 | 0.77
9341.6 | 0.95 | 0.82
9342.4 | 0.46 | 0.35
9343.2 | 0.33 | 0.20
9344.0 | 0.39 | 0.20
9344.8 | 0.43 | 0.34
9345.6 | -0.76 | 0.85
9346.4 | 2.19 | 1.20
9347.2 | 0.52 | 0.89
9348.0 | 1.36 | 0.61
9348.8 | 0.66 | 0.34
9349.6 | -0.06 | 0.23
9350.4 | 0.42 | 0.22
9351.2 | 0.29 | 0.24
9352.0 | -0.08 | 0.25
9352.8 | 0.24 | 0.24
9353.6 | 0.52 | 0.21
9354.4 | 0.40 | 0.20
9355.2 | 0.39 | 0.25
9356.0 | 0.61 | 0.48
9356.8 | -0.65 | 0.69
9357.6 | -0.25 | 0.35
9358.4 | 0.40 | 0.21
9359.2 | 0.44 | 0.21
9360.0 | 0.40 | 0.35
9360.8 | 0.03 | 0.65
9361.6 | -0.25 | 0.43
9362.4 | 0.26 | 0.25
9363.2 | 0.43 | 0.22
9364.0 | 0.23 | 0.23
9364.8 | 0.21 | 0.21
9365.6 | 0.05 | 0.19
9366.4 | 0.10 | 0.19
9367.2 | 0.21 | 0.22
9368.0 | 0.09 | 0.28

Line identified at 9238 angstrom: H-beta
